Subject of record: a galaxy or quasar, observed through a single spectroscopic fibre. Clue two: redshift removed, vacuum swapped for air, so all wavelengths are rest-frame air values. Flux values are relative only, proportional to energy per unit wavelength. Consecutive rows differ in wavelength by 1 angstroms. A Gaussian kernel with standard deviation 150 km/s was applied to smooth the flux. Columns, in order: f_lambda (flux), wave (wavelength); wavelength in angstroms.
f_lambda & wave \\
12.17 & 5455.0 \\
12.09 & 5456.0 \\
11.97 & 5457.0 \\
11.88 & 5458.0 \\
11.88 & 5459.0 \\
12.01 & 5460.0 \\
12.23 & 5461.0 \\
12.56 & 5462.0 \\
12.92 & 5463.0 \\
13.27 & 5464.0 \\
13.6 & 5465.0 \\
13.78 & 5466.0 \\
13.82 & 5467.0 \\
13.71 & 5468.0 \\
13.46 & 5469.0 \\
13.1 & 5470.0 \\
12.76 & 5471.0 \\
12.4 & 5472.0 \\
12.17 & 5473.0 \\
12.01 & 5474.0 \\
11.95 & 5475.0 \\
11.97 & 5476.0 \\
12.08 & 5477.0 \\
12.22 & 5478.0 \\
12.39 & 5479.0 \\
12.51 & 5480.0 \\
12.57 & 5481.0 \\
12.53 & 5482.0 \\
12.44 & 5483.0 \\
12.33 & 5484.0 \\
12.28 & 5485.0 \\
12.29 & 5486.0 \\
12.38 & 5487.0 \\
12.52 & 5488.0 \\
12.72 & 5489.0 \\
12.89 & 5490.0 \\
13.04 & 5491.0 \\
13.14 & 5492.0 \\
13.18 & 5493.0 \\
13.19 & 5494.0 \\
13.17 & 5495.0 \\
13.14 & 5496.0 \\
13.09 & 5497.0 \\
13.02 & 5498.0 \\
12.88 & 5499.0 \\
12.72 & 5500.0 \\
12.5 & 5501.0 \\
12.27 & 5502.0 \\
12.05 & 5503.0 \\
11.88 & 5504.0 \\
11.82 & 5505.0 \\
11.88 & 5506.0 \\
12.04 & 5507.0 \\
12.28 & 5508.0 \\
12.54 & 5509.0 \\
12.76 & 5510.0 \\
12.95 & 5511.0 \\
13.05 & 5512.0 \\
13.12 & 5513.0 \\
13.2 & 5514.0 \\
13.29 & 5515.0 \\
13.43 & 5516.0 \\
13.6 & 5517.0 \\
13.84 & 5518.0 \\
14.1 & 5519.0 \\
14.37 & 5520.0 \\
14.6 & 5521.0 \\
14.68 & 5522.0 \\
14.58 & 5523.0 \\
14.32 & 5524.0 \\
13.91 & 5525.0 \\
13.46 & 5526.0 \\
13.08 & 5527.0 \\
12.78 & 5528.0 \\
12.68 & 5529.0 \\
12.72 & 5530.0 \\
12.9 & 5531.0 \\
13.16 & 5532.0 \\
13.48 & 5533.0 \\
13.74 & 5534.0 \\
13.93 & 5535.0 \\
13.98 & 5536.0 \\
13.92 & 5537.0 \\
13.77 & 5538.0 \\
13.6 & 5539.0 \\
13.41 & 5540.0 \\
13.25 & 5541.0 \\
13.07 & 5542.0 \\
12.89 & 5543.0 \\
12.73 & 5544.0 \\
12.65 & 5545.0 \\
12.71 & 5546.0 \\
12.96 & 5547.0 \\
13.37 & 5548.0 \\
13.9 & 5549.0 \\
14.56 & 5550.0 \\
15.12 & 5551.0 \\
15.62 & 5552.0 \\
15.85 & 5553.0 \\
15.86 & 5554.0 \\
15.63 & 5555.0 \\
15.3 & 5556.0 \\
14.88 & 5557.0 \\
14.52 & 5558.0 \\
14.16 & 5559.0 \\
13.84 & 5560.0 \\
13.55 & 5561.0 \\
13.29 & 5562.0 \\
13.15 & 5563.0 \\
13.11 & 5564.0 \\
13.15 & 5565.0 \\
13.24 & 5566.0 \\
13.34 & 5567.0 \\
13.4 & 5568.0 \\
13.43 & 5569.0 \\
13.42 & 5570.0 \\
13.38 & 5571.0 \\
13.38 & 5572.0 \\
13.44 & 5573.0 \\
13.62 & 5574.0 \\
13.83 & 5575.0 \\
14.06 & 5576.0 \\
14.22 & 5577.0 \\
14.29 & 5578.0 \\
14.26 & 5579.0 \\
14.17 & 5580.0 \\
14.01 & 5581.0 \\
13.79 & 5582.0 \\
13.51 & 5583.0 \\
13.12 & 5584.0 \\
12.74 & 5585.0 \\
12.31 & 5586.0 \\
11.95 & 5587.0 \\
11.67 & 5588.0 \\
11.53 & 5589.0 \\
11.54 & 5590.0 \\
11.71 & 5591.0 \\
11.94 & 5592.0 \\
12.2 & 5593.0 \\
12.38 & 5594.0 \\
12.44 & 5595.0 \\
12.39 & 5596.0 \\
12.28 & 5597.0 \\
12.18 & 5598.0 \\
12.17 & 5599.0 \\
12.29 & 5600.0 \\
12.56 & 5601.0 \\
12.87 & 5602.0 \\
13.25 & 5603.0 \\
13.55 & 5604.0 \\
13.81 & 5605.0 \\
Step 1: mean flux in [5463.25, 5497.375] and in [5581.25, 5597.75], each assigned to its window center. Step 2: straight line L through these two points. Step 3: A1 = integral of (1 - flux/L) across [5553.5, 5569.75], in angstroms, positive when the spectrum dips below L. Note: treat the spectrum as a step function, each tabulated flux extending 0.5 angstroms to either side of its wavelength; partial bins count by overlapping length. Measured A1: -2.0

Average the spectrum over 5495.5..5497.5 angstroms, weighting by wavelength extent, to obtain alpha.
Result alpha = 13.1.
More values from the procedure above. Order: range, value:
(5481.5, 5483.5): 12.5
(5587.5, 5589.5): 11.6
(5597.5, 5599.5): 12.2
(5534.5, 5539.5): 13.8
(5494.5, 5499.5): 13.1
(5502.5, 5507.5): 11.9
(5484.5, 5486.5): 12.3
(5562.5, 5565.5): 13.1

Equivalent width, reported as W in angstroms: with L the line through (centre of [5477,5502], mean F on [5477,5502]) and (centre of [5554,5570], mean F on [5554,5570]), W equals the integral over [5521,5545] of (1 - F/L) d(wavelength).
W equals -0.1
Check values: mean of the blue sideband 12.7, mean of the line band 13.5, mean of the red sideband 13.9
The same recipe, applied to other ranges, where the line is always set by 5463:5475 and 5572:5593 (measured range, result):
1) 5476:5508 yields 1.2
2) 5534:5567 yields -2.1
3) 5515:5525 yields -0.8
